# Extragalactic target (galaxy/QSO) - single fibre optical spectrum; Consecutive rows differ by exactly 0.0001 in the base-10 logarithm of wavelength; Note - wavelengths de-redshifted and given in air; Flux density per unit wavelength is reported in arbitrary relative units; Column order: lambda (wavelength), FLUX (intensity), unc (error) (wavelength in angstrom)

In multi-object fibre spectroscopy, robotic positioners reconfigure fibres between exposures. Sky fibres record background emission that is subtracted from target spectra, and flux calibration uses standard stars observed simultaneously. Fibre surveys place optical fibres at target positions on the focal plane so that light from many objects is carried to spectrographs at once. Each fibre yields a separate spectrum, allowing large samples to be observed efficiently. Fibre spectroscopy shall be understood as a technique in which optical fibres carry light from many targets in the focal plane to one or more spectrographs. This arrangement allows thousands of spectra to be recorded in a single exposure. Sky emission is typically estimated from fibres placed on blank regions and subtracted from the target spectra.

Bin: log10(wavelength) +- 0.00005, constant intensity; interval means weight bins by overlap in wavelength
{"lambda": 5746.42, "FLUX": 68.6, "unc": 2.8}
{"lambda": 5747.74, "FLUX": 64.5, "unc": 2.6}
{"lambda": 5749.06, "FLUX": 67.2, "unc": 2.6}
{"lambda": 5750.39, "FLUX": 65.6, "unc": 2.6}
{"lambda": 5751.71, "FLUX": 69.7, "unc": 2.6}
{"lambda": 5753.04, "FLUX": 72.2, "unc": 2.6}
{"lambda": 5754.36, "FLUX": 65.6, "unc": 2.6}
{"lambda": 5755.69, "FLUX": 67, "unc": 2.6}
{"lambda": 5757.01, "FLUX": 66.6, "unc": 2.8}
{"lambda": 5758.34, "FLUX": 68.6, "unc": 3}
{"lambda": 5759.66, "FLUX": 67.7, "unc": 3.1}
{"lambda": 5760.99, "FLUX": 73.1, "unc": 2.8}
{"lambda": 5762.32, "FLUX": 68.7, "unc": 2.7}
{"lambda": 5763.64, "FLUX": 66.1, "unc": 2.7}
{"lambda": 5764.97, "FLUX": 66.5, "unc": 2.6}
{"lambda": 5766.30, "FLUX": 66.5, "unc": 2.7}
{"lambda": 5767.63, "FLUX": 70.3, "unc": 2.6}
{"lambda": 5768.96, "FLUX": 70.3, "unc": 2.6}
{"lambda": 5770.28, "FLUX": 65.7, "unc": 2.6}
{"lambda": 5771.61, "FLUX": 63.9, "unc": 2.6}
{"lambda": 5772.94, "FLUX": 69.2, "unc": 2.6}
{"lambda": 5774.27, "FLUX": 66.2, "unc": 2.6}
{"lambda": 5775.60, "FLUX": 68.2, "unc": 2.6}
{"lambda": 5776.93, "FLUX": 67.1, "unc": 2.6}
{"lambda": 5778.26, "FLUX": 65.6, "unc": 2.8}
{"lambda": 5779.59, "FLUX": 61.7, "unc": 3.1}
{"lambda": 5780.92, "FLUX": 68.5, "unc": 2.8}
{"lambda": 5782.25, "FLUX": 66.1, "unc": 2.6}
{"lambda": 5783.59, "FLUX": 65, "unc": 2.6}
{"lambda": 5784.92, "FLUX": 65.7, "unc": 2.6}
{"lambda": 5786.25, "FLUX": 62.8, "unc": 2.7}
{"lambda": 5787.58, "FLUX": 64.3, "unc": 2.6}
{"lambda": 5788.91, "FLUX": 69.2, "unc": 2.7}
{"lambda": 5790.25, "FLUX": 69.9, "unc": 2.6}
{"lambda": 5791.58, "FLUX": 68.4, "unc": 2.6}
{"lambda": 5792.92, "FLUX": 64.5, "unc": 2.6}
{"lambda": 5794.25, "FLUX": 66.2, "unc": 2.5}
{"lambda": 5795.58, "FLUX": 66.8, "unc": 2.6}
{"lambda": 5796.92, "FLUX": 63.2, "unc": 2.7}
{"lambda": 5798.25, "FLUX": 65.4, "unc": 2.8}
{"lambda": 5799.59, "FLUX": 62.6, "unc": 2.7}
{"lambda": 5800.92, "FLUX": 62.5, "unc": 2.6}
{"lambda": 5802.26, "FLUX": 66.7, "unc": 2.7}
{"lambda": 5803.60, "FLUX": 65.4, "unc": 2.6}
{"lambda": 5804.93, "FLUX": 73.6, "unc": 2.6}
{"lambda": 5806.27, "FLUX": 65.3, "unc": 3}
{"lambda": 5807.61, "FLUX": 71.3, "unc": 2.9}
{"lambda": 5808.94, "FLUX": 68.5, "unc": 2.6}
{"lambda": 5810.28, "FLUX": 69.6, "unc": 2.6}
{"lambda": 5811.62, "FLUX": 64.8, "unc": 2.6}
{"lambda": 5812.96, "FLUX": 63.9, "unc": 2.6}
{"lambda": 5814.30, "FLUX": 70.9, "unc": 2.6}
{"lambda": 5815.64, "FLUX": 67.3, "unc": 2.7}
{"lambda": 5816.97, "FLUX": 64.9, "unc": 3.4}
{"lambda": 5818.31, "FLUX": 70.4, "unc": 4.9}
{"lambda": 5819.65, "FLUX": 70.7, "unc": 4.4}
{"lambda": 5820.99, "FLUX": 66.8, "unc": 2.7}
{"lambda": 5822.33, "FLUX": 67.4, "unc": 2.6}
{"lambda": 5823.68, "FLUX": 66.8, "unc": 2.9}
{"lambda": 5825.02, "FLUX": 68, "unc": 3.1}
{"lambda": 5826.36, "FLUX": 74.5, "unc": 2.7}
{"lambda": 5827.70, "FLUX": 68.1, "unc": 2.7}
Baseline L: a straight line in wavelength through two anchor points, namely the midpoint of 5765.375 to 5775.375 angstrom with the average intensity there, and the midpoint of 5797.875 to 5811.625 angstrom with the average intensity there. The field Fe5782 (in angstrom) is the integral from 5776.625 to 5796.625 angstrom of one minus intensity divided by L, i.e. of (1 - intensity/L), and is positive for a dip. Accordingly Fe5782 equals 0.4 angstrom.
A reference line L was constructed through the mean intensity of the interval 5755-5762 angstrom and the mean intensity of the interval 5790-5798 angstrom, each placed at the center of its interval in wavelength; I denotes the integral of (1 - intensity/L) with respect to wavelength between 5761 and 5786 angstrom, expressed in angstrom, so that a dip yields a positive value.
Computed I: 0.3 angstrom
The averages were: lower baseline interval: 68.6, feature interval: 66.8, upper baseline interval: 66.3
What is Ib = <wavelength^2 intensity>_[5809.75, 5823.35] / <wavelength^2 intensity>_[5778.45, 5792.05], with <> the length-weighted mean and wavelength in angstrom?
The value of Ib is 1.0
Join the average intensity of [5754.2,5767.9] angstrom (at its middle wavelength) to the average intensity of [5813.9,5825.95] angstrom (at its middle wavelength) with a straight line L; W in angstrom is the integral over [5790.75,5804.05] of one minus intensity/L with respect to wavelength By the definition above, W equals 0.56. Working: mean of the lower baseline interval 67.9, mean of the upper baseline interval 68.2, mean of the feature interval 65.2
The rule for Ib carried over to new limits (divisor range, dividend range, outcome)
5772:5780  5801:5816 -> 1.03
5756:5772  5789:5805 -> 0.98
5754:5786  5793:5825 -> 1.01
